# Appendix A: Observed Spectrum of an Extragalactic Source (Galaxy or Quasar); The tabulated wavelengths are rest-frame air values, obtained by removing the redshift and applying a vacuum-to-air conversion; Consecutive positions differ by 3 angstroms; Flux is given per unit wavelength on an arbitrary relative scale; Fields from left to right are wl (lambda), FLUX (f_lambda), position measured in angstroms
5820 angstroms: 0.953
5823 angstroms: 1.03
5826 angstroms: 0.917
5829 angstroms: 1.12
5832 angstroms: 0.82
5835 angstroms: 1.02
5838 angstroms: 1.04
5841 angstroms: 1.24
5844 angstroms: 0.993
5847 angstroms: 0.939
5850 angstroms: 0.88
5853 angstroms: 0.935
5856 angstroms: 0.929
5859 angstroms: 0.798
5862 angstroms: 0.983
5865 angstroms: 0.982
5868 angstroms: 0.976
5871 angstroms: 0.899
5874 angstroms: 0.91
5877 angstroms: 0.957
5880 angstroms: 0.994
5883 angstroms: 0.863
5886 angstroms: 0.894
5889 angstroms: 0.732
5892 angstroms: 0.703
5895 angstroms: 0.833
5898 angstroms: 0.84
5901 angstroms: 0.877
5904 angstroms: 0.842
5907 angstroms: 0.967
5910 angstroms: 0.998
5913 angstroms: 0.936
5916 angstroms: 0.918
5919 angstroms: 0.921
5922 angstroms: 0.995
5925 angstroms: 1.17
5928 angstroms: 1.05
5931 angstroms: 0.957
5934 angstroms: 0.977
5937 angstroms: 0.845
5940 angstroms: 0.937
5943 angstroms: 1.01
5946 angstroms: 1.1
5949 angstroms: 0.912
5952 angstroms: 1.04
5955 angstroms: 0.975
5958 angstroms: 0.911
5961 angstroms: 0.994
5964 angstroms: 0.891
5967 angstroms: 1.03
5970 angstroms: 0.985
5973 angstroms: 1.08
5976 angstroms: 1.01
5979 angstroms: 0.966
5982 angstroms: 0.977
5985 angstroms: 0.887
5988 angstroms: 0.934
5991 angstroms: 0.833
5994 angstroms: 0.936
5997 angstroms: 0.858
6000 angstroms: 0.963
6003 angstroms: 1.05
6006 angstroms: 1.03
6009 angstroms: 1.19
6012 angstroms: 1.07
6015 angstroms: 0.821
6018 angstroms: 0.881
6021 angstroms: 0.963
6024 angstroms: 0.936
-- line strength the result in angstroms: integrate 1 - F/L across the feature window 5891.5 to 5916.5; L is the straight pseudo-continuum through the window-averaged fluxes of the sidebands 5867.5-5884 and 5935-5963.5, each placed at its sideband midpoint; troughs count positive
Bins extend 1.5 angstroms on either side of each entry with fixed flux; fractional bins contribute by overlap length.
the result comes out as 1.6 angstroms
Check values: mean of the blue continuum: 0.933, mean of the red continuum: 0.967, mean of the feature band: 0.885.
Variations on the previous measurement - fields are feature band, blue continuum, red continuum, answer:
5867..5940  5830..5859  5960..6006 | 3.6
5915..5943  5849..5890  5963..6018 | -1.1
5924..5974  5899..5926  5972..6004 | -2.0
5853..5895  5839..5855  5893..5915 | 2.5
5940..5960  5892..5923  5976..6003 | -1.5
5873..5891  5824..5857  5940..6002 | 1.7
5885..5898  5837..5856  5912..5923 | 2.3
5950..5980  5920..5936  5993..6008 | 0.3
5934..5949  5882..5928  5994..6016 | -0.5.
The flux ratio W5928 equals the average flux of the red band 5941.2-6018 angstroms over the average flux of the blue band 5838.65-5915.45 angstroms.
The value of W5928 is 1.1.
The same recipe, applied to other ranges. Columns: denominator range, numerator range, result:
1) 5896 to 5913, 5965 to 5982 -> 1.11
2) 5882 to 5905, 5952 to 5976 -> 1.20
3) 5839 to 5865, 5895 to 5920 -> 0.94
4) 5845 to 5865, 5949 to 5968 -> 1.05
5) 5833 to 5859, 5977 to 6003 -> 0.95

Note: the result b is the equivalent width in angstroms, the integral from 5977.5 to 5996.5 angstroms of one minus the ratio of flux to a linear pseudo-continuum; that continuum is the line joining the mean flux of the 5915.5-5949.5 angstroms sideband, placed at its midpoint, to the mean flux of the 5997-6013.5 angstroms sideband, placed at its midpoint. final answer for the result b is 2.0 angstroms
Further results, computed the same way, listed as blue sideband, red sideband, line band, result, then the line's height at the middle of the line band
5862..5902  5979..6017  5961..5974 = -0.7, 0.941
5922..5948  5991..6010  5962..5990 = 0.6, 0.993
